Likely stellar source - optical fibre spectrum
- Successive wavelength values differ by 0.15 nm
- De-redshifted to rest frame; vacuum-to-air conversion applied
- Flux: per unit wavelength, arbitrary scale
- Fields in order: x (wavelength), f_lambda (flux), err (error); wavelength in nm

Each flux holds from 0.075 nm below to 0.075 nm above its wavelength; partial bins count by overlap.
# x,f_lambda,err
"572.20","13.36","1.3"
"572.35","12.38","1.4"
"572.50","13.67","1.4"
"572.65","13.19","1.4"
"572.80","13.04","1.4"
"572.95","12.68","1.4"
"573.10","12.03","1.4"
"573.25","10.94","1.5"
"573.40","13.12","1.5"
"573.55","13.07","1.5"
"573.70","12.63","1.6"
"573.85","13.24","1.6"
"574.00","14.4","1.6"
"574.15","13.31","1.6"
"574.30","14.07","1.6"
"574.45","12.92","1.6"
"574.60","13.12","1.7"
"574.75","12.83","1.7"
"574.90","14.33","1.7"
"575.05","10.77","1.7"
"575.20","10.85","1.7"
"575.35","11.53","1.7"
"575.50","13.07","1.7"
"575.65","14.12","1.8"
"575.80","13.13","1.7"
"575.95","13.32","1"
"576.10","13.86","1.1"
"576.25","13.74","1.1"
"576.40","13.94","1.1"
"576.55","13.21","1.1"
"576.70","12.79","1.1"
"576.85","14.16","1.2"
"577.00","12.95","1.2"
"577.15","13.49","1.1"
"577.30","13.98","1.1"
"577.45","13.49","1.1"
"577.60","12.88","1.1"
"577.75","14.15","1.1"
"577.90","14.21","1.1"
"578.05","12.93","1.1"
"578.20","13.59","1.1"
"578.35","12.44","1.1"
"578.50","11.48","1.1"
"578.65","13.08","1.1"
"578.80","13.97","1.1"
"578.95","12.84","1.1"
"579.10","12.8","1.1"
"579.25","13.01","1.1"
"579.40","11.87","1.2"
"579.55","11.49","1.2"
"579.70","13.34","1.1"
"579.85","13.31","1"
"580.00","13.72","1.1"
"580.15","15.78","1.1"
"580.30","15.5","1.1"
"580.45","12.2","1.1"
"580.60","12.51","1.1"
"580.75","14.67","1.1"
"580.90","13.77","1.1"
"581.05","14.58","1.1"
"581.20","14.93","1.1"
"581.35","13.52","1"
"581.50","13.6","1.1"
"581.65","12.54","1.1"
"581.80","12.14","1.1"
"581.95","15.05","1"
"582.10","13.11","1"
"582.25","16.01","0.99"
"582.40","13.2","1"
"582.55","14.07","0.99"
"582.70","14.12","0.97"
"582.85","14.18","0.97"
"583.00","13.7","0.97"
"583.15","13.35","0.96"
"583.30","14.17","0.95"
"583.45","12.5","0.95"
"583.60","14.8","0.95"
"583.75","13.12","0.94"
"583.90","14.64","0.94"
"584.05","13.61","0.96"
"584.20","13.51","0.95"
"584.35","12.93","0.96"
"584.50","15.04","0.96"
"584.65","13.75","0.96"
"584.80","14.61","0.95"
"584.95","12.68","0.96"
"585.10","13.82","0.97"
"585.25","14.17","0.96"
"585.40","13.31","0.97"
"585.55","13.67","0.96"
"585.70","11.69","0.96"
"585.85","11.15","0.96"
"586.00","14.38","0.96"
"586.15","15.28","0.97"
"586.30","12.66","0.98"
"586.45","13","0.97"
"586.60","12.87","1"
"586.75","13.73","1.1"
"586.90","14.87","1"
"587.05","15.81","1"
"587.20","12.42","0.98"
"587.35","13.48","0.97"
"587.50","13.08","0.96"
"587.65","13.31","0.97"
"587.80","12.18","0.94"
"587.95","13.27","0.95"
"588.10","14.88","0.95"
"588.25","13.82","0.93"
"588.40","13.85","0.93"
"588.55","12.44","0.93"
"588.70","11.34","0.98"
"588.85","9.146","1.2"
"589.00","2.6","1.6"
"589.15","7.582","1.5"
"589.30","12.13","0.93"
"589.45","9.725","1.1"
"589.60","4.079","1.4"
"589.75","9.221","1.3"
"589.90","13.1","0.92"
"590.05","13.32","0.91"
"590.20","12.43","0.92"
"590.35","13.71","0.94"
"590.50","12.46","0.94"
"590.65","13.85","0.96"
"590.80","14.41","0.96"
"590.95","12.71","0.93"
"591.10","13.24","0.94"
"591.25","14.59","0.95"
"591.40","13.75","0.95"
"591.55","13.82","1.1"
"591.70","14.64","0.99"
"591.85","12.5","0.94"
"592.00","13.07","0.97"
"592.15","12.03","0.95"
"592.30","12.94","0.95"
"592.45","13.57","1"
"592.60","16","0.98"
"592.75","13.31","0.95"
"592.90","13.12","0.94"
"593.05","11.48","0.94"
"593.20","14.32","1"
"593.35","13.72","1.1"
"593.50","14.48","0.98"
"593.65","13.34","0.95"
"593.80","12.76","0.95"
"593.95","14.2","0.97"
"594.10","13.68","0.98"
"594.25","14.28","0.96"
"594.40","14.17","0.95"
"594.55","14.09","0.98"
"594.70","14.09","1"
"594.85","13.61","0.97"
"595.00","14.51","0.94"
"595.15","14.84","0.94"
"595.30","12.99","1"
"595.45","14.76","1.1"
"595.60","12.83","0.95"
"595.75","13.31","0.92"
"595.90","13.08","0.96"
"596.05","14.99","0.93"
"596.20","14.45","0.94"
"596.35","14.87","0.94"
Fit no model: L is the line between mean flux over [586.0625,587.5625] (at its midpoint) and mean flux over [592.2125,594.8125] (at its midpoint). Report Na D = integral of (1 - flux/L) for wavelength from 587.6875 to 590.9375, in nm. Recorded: 0.54 nm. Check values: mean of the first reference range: 13.7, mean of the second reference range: 13.7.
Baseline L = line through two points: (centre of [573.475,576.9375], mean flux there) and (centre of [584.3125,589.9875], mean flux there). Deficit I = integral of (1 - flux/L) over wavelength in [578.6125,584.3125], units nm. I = -0.40 nm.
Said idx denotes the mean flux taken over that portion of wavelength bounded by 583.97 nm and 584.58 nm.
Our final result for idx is 13.8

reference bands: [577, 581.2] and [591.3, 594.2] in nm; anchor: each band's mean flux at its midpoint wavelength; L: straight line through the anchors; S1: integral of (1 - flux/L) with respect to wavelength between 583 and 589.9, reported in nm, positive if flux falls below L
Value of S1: 0.43 nm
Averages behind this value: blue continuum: 13.4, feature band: 12.6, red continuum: 13.5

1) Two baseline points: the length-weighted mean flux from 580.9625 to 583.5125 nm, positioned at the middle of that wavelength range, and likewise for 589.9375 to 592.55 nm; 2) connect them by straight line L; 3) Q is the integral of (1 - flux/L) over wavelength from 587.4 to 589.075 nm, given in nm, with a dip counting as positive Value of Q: 0.210 nm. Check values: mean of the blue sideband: 13.8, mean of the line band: 11.8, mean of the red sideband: 13.4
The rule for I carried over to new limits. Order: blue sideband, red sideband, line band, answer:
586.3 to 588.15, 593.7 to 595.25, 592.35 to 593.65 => 0.02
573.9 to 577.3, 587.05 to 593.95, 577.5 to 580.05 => 0.01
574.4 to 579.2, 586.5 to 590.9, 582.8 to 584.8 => -0.21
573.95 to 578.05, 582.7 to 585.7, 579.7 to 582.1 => -0.05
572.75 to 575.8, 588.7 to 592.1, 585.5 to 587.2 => -0.22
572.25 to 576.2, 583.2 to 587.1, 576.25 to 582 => -0.07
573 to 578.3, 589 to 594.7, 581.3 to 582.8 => -0.09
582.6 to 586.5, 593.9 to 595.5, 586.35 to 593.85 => 0.68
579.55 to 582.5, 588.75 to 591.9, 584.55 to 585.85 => -0.06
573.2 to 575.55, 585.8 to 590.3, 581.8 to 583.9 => -0.27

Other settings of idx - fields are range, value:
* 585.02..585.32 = 14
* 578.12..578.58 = 12.5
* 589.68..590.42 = 12.4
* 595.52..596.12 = 13.6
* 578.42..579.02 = 12.8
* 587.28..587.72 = 13.3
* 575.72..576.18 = 13.4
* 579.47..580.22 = 13.5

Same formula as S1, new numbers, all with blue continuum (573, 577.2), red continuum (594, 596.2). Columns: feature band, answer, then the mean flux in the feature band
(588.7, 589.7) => 0.425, 7.87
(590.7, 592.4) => 0.045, 13.4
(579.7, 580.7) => -0.042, 13.8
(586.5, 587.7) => -0.009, 13.7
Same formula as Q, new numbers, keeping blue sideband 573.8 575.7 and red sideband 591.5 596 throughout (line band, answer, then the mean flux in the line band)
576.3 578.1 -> -0.067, 13.5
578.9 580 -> 0.033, 12.7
